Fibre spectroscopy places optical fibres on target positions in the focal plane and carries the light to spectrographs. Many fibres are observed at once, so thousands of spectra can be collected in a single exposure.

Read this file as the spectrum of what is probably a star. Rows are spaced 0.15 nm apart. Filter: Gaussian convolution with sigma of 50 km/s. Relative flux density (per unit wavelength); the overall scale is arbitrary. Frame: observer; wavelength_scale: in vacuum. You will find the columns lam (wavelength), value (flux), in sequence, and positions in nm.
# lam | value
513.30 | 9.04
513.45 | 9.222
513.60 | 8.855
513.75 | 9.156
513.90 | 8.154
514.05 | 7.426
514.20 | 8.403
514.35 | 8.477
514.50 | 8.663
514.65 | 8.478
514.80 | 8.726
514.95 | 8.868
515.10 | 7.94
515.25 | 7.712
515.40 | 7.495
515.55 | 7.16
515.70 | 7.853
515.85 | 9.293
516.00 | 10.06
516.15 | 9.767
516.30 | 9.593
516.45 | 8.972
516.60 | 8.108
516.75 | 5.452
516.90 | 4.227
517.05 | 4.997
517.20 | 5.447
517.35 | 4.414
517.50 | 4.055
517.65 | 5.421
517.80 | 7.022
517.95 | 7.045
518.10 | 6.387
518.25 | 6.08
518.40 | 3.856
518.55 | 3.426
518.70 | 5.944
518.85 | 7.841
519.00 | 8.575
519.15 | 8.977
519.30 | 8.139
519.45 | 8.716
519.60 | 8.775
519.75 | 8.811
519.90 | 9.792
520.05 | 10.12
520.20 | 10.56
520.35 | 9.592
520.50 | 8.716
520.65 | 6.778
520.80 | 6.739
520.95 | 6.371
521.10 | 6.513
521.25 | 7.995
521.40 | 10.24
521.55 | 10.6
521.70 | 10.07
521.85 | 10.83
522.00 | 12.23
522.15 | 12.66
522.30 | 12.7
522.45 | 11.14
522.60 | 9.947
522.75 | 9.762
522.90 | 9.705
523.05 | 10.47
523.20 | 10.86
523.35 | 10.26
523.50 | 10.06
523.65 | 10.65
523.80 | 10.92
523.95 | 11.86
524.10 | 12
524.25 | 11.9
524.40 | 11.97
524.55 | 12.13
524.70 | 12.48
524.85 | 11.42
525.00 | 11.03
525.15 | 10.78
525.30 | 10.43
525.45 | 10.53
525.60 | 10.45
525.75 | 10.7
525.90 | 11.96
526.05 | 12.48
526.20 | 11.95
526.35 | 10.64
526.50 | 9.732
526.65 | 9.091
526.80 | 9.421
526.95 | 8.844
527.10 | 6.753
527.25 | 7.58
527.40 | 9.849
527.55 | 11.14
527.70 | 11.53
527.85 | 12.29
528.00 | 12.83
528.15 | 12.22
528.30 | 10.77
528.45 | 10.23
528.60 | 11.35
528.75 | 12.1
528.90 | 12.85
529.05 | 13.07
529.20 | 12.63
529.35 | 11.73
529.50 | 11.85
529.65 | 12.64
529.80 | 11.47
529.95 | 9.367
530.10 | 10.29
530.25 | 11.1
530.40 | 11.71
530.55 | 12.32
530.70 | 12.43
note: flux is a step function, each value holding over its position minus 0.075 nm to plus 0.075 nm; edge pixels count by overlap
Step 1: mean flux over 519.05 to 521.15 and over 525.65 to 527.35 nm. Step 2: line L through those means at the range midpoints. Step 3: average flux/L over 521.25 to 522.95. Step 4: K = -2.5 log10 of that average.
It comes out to -0.20 mag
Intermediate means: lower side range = 8.5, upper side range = 9.93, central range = 10.8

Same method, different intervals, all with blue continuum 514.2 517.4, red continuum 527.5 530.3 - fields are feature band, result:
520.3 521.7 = 0.13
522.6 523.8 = -0.03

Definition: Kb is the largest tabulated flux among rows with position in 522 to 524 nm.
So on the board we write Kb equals 12.7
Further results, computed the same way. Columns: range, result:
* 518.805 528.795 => 12.83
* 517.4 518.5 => 7.045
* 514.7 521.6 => 10.6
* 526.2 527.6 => 11.95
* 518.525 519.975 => 9.792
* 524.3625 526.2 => 12.48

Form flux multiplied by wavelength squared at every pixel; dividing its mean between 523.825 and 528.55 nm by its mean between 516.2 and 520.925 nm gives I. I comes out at 1.6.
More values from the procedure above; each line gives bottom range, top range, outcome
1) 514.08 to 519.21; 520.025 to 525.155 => 1.47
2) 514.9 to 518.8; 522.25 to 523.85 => 1.59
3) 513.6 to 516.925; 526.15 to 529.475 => 1.38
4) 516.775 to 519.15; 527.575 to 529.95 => 2.15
